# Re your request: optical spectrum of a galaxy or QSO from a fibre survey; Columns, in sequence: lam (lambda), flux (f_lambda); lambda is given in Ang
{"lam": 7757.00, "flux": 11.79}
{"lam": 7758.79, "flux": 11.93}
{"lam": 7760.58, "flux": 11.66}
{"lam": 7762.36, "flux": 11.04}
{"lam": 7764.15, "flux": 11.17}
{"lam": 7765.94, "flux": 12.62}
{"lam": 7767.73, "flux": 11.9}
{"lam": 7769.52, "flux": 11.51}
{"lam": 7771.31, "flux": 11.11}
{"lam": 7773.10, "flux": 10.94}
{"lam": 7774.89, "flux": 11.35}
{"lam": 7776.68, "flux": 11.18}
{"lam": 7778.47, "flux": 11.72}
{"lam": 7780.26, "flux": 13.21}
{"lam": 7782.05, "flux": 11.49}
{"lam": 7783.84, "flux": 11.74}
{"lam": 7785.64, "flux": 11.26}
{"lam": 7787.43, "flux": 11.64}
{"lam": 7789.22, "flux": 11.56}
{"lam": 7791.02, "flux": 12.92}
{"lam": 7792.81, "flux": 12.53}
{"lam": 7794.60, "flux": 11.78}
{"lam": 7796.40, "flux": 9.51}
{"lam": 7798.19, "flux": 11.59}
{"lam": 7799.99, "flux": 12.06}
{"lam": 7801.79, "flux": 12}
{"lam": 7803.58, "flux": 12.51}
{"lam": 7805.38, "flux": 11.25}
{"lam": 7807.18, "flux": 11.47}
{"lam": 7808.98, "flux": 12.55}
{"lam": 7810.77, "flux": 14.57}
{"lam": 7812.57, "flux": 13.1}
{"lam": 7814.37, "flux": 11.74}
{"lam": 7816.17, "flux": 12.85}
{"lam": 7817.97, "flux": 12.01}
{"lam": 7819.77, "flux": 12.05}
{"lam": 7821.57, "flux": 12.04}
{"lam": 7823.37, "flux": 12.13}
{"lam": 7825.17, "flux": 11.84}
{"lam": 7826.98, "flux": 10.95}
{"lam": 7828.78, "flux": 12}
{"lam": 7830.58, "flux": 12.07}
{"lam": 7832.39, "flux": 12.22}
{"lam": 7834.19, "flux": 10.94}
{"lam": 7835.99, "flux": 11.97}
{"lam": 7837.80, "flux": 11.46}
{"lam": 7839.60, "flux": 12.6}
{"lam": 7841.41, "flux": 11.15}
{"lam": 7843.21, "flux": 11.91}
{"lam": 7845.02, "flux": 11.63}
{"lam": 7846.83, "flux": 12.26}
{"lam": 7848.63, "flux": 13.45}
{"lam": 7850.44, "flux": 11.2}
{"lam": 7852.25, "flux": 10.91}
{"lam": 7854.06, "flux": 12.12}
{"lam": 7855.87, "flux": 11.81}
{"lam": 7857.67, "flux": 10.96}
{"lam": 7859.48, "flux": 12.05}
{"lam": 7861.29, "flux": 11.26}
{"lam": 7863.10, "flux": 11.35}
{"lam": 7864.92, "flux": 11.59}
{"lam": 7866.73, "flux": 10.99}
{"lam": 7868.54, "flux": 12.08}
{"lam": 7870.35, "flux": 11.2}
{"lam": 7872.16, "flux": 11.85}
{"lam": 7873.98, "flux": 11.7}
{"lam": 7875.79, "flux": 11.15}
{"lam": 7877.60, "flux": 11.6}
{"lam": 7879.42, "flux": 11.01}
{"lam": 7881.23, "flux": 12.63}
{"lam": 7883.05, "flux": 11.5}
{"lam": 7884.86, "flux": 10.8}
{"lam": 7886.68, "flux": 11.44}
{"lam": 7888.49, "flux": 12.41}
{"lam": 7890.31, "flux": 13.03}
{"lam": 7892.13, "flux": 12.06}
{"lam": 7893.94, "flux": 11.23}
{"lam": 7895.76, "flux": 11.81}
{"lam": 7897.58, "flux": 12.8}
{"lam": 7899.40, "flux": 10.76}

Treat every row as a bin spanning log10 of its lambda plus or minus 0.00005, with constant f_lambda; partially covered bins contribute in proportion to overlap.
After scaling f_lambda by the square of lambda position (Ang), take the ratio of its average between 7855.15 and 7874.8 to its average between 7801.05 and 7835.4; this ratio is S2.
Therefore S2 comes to 0.96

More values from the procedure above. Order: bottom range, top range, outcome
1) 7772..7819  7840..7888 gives 0.99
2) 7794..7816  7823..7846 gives 0.98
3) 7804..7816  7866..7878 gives 0.94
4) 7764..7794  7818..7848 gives 1.02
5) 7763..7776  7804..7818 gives 1.10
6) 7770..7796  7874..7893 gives 1.03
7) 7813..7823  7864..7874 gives 0.96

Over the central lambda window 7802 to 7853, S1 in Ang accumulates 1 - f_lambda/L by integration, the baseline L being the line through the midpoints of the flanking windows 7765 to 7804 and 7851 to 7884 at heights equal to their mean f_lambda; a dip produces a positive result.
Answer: -1.8 Ang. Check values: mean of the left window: 11.7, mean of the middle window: 12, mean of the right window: 11.5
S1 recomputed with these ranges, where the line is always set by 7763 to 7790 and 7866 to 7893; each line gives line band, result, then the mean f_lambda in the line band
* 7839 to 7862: -0.21 Ang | 11.8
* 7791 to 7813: -0.85 Ang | 12.1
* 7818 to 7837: -0.27 Ang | 11.8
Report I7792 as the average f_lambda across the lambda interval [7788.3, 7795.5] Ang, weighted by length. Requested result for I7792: 12.2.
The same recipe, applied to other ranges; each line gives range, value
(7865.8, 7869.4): 11.5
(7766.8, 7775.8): 11.4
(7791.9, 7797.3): 11.3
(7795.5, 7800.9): 11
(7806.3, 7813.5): 12.9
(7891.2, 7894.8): 11.7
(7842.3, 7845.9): 11.8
